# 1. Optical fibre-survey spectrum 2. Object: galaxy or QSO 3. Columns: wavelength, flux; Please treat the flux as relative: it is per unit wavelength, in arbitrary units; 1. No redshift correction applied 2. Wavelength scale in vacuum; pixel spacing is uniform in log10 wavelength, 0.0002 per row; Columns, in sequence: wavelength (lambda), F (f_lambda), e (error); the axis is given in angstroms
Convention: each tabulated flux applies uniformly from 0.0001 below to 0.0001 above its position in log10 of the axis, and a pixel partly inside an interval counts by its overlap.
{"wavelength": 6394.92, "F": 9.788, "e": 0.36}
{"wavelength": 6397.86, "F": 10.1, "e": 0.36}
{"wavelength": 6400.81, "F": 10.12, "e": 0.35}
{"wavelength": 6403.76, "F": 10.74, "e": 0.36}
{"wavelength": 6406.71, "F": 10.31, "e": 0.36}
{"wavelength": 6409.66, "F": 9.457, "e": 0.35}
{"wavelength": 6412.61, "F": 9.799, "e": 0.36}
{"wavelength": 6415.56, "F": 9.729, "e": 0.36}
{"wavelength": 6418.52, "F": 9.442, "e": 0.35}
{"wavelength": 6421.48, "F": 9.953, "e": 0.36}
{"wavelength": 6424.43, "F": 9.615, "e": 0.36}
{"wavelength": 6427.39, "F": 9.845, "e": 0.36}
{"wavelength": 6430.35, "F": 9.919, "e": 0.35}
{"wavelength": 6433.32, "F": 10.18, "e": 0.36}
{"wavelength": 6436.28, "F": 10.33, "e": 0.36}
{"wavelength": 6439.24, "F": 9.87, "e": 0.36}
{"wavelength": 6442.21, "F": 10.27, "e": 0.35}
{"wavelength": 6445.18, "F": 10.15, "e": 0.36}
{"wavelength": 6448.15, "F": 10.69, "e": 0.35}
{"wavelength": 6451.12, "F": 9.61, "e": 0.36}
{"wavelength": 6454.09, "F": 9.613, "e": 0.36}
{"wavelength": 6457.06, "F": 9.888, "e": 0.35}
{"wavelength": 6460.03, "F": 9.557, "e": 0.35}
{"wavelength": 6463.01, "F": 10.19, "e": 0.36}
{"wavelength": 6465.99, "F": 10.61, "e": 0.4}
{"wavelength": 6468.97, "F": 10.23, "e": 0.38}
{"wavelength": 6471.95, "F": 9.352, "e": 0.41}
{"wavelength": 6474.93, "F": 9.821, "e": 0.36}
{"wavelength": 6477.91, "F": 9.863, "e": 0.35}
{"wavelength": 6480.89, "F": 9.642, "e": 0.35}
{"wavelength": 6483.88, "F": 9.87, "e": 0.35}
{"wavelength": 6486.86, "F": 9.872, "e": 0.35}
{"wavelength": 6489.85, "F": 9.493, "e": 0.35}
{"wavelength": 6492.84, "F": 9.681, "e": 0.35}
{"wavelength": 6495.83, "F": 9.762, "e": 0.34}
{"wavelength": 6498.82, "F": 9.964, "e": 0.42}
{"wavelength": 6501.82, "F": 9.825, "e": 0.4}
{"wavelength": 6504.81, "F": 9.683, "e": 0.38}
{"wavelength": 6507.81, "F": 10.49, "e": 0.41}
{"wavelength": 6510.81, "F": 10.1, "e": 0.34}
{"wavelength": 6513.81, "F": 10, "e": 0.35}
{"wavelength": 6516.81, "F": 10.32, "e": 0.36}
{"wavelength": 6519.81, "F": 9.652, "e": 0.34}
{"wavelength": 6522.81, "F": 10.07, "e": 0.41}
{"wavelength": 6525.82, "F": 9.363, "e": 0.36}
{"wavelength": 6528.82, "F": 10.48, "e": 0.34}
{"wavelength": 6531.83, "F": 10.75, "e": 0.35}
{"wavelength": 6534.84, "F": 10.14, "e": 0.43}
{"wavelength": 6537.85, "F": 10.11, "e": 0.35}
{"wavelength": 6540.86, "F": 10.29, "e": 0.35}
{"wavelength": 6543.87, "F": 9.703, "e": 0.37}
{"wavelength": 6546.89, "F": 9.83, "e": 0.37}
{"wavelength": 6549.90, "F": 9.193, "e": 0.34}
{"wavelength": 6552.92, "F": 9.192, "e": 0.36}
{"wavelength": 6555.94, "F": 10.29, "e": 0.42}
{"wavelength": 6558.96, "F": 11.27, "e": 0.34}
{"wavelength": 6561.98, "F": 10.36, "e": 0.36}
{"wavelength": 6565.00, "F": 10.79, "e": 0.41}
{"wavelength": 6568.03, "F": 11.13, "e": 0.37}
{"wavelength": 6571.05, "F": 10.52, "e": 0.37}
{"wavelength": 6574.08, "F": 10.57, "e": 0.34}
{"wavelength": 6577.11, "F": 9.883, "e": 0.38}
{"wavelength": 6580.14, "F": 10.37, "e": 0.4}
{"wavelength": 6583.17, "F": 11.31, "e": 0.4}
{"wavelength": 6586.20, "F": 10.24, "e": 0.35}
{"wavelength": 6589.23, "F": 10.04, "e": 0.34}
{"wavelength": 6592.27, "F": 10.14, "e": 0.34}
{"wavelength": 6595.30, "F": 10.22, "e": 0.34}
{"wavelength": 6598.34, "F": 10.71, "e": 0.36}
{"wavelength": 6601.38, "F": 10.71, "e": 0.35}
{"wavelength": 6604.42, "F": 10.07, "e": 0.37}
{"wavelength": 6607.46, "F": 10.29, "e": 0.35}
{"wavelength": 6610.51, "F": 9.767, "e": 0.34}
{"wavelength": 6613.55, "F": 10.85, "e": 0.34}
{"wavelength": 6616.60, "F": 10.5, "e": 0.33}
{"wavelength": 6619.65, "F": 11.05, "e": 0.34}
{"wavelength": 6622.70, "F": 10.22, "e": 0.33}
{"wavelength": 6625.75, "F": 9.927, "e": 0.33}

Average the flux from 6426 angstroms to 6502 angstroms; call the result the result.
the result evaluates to 9.93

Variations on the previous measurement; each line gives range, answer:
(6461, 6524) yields 9.92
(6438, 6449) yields 10.2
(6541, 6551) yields 9.69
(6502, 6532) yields 10.1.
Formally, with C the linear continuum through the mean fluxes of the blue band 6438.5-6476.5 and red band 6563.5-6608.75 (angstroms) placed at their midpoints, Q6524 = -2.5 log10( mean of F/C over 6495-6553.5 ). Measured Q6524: 0.03 mag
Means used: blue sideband 9.99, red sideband 10.5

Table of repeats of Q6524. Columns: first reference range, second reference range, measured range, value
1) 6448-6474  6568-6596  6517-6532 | 0.02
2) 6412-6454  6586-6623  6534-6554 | 0.05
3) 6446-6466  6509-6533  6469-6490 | 0.03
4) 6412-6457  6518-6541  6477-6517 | 0.02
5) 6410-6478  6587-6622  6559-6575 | -0.05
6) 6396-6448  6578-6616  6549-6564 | 0.02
